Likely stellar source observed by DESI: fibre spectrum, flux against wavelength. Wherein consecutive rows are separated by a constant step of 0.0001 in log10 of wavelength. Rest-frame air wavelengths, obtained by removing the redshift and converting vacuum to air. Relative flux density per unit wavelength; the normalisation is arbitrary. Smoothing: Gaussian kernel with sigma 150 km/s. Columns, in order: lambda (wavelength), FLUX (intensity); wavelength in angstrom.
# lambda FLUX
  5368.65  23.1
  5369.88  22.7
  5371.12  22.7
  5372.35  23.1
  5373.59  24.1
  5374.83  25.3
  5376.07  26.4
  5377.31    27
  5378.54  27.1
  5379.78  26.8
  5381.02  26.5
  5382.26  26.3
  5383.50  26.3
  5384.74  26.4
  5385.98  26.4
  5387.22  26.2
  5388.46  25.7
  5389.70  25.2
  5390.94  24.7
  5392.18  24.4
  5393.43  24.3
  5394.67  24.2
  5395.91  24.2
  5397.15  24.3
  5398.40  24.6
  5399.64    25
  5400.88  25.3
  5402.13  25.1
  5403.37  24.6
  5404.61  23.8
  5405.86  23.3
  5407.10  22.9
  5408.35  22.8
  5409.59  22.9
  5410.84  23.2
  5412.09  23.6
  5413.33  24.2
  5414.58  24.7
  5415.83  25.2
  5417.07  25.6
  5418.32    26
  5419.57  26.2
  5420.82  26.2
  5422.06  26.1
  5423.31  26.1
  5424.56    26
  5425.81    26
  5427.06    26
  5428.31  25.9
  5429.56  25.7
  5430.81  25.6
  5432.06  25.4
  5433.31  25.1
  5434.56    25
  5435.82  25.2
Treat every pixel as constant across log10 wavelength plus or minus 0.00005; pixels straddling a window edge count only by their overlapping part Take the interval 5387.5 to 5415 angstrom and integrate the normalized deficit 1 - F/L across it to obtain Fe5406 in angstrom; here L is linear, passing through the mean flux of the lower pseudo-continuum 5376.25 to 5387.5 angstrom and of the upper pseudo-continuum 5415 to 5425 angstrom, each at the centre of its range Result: 2.08 angstrom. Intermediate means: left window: 26.6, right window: 25.9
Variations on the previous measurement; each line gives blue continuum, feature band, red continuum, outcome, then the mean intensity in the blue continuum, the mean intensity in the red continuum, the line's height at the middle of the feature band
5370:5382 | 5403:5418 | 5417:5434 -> 1.04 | 25.4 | 25.9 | 25.7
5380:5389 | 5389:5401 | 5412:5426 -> 0.67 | 26.3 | 25.6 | 26.1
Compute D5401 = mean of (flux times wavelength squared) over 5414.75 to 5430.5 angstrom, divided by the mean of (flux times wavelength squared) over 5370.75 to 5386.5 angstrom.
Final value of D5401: 1.02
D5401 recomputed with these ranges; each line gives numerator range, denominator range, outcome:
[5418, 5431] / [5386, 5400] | 1.06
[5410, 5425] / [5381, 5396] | 1.00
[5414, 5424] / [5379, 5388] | 0.99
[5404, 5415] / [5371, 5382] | 0.93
